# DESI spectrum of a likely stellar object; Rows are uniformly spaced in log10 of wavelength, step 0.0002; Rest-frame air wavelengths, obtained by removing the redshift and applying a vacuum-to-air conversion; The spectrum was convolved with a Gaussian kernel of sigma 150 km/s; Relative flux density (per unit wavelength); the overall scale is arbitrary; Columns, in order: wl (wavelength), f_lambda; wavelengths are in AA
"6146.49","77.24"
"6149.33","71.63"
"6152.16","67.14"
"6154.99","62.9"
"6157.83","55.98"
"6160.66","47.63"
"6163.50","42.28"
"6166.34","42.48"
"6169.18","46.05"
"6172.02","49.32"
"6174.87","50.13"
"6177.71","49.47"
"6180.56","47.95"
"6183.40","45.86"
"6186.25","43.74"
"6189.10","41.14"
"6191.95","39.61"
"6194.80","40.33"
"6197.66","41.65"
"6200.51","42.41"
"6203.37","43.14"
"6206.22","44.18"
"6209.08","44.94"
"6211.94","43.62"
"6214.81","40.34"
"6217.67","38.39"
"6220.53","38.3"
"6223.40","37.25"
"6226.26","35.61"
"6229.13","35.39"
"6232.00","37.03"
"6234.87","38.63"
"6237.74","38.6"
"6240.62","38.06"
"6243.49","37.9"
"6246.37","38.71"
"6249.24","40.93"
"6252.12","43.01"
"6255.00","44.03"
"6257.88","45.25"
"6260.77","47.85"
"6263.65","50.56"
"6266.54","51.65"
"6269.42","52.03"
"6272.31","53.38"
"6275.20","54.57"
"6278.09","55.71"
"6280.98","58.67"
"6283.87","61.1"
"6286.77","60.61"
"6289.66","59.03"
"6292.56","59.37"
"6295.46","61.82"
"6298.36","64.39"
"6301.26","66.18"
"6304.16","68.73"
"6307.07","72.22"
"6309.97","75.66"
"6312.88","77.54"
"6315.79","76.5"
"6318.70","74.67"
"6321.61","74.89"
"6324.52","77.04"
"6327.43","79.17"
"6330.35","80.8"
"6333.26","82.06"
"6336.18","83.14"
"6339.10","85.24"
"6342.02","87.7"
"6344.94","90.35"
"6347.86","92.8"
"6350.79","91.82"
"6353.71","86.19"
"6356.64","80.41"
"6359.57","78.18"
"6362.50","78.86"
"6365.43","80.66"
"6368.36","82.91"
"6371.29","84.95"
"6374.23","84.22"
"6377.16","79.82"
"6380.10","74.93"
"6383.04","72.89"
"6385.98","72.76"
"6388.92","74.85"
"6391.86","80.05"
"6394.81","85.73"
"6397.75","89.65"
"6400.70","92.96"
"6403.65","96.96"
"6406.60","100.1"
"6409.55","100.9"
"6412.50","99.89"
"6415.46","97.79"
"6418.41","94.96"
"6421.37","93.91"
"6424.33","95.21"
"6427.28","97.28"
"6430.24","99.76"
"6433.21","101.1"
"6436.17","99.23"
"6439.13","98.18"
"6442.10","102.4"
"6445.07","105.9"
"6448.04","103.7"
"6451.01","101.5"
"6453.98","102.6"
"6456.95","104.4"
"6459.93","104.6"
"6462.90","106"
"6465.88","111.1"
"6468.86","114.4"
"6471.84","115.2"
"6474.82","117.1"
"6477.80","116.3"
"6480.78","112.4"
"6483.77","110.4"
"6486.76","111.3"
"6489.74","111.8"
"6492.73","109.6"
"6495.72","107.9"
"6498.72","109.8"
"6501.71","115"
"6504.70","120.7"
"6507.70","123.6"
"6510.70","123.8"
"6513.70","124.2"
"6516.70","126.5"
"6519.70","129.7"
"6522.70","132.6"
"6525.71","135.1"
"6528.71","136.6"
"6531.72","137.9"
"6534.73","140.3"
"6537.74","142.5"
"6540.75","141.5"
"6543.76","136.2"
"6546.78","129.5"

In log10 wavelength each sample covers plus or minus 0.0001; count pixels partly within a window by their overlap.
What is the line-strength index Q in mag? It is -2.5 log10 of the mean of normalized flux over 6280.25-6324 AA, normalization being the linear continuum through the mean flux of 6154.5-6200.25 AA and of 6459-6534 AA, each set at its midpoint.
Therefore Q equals 0.11 mag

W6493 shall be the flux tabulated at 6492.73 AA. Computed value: 109.6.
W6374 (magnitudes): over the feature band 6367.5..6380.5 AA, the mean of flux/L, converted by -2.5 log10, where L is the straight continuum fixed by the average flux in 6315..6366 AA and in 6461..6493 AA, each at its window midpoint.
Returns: 0.10 mag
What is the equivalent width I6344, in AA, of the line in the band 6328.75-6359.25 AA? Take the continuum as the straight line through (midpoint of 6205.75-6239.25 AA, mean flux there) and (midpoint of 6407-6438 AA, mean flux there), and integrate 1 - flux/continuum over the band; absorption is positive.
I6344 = -4.4 AA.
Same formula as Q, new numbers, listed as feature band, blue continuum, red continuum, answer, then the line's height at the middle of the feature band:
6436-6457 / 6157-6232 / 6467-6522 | 0.029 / 105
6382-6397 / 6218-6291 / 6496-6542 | 0.135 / 88.2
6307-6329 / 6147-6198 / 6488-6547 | 0.082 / 82.2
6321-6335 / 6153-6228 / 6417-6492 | -0.041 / 76.2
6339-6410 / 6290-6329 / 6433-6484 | 0.022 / 86.8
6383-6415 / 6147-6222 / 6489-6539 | 0.109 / 98.1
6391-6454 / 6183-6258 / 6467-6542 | 0.017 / 98.9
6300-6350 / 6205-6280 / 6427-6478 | -0.169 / 67.8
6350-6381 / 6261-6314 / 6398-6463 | -0.001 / 82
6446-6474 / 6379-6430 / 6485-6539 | 0.004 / 108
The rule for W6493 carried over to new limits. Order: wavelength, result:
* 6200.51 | 42.41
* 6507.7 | 123.6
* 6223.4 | 37.25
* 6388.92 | 74.85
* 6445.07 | 105.9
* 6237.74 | 38.6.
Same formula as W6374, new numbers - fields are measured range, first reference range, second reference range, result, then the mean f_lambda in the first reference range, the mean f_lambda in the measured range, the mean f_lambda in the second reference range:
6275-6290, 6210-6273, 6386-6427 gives -0.08 mag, 42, 58.6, 92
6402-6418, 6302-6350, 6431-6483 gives -0.02 mag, 79.9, 98.8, 107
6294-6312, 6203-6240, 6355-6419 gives -0.10 mag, 39.5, 68.5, 85.5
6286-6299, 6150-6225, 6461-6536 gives 0.16 mag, 45.8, 60.9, 120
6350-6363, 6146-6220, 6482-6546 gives 0.07 mag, 47.9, 82.9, 125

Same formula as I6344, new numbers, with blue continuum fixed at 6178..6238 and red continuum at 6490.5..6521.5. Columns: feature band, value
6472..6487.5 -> -0.2 AA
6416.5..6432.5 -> 0.2 AA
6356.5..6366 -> 0.2 AA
